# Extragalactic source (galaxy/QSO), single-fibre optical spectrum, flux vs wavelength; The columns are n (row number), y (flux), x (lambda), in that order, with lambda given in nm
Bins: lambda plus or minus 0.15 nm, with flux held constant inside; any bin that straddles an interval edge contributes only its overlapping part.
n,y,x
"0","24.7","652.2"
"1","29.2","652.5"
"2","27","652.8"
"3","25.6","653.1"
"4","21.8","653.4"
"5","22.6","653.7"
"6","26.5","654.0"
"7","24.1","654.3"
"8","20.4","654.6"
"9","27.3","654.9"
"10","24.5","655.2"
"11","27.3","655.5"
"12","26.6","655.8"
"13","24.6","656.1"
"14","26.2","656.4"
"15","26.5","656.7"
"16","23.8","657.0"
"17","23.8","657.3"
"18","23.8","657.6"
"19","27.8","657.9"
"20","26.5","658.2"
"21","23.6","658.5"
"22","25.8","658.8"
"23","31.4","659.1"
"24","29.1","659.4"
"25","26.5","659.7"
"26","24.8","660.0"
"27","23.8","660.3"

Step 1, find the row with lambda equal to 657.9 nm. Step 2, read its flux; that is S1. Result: 27.8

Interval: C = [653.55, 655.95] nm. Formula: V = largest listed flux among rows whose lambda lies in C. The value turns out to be 27.3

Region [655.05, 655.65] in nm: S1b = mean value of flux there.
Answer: 25.9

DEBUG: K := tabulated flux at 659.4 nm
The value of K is 29.1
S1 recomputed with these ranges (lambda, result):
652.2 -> 24.7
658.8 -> 25.8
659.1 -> 31.4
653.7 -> 22.6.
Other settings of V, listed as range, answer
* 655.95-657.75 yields 26.5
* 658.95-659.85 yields 31.4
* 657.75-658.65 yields 27.8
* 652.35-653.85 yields 29.2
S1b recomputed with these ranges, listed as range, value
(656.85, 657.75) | 23.8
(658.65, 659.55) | 28.8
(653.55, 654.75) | 23.4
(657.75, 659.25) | 27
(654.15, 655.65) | 24.7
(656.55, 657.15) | 25.2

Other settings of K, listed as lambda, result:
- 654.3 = 24.1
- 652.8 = 27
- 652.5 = 29.2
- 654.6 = 20.4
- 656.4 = 26.2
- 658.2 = 26.5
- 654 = 26.5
